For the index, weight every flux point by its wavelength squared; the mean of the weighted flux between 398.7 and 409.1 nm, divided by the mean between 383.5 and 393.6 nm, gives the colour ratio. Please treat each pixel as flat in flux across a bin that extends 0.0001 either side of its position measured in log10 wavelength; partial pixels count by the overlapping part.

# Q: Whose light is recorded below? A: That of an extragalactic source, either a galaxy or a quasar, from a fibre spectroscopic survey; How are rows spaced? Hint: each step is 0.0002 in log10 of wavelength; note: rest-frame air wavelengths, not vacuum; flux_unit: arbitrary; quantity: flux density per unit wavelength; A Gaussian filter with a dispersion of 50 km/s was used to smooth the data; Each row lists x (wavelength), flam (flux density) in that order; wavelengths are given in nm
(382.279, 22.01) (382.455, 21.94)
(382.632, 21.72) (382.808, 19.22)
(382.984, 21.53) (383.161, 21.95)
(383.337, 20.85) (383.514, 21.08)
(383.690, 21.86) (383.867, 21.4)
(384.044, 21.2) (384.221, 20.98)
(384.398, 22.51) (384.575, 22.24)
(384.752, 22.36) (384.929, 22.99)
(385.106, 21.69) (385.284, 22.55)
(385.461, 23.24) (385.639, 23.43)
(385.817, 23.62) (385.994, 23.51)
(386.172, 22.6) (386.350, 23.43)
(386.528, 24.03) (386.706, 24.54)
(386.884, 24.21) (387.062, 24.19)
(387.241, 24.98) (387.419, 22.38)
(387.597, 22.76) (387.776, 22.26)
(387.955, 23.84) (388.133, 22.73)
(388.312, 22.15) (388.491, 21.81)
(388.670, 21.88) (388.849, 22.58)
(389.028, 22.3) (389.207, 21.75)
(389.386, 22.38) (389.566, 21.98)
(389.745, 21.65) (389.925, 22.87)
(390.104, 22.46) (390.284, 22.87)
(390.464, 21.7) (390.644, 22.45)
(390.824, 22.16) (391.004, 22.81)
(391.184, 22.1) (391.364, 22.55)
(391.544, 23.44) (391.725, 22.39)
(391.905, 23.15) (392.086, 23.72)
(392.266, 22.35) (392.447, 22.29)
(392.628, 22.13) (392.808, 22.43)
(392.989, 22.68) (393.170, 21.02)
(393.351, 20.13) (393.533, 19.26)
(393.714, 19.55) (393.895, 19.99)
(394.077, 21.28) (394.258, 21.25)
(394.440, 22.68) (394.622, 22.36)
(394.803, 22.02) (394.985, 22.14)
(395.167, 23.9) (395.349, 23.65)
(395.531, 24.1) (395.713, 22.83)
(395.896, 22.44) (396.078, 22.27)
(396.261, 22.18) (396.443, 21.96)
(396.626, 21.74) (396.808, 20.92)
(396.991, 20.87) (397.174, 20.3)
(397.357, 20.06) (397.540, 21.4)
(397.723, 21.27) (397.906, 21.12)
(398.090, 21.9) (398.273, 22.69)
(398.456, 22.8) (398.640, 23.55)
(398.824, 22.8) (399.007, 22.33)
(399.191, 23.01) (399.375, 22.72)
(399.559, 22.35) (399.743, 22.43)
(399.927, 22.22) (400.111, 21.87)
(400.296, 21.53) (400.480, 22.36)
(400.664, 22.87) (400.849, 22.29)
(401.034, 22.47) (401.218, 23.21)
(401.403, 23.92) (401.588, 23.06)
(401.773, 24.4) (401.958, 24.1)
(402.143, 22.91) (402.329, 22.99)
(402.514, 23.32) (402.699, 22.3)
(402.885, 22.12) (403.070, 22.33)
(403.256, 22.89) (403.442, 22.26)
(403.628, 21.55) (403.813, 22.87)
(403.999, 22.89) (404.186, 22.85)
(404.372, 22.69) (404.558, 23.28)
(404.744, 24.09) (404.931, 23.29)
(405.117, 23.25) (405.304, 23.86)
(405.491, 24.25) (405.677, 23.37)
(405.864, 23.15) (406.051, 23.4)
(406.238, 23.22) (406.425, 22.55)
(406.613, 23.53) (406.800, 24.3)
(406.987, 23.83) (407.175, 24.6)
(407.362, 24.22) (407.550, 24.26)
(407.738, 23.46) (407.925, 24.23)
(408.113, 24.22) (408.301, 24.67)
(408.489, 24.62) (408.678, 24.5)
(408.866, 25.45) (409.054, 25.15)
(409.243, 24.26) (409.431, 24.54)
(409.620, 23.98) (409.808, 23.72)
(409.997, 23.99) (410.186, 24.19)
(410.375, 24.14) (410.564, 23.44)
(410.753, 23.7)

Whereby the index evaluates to 1.12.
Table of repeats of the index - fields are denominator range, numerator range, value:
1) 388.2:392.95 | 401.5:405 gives 1.09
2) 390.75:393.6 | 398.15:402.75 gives 1.07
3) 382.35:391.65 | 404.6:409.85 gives 1.18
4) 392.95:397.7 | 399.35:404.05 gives 1.08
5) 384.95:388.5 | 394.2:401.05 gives 1.01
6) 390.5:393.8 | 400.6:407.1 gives 1.11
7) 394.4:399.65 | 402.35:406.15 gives 1.07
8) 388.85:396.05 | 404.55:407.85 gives 1.14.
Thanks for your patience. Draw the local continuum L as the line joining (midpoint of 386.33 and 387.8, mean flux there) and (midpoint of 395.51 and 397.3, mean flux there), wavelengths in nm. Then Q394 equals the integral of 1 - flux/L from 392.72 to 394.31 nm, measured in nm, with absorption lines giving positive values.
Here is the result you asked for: 0.11 nm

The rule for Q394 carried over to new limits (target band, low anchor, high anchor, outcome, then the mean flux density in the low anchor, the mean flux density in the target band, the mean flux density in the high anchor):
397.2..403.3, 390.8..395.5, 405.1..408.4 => 0.13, 22.1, 22.5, 23.8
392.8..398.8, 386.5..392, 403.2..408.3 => 0.32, 22.7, 21.8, 23.5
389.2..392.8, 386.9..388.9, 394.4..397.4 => 0.02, 22.9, 22.5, 22.2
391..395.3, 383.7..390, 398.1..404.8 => 0.14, 22.7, 22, 22.8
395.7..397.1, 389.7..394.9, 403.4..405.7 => 0.03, 22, 21.8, 23.1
